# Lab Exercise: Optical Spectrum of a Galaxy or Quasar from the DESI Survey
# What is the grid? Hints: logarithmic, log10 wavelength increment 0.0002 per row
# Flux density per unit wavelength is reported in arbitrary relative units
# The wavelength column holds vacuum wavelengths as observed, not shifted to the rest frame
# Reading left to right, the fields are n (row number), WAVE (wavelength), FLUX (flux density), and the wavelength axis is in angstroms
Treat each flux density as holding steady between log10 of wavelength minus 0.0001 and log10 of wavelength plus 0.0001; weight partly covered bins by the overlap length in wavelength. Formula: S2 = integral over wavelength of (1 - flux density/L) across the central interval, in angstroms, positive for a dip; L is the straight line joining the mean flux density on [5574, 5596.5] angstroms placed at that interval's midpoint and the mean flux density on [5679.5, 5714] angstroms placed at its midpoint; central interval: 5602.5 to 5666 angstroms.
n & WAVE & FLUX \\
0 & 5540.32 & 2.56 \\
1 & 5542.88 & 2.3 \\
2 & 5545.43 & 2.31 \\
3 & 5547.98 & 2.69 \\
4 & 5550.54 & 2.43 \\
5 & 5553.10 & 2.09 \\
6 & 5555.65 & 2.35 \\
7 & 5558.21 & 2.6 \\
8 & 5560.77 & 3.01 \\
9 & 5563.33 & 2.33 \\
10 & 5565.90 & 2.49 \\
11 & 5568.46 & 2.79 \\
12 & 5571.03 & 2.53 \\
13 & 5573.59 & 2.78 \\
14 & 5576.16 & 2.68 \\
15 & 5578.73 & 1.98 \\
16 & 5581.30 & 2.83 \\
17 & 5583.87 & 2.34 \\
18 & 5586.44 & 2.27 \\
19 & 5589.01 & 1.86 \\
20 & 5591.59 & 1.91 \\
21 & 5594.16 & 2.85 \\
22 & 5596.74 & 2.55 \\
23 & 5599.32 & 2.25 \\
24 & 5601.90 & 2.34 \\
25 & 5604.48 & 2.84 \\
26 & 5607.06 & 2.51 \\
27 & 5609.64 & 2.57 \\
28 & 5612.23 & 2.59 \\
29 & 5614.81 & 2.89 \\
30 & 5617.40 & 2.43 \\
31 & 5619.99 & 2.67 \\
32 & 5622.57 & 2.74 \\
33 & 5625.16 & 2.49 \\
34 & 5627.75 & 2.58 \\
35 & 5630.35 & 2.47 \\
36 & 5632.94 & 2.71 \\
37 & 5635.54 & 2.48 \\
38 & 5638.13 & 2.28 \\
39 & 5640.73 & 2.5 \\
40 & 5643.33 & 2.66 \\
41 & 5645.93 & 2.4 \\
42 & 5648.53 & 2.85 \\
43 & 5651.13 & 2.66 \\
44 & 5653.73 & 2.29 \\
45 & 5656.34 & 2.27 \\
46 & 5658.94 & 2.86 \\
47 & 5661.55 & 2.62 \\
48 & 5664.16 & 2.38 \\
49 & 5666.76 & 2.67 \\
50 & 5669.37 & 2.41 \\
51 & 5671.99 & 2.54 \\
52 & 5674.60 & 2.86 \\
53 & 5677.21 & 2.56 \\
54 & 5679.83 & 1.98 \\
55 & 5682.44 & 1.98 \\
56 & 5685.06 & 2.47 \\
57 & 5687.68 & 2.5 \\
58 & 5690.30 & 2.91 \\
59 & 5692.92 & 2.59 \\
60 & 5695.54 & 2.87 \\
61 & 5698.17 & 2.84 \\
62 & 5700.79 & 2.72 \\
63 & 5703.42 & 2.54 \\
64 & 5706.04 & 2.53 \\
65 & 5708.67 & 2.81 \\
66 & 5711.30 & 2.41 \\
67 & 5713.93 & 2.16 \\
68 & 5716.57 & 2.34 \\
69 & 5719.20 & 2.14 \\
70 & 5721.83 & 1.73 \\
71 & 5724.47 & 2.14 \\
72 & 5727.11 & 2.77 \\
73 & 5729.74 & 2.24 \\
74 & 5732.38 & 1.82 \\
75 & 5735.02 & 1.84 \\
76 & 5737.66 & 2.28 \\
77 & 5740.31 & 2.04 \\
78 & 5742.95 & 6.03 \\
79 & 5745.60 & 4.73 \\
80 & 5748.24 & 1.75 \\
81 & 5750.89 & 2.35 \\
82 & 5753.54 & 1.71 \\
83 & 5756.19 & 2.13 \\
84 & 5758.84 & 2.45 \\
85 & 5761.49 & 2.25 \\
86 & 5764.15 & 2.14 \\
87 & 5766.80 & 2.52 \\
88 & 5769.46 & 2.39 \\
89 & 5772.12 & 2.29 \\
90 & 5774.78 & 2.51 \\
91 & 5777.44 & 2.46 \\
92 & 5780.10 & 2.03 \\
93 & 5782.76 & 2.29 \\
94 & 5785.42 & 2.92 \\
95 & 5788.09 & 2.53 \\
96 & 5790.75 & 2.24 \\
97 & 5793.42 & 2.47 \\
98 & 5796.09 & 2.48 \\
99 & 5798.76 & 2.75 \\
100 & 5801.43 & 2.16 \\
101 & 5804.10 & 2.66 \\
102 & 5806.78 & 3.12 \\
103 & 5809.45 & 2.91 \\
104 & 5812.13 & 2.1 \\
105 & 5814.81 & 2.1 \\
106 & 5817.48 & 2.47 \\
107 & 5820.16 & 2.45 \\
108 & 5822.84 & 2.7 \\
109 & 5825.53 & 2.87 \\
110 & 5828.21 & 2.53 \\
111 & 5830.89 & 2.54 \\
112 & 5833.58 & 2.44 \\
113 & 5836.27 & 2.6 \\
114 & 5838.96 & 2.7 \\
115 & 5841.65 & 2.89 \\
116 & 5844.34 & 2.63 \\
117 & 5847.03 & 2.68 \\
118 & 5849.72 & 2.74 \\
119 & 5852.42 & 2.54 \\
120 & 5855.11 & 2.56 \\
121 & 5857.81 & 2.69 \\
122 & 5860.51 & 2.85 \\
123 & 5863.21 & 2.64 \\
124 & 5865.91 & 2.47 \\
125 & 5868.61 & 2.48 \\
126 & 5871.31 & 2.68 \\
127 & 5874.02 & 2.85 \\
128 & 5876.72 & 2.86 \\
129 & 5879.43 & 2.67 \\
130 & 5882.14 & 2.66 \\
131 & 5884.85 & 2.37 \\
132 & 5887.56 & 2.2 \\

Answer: -3.2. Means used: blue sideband 2.37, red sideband 2.55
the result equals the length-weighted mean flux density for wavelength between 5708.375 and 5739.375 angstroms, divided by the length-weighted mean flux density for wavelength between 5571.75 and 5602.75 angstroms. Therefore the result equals 0.92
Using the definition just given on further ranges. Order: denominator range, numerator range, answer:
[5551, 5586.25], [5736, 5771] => 1.06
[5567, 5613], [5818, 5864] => 1.07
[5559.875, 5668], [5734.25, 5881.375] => 1.02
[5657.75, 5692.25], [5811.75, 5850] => 1.02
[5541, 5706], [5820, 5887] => 1.05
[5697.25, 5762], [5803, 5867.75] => 1.04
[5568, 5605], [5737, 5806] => 1.05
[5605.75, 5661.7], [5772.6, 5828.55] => 0.98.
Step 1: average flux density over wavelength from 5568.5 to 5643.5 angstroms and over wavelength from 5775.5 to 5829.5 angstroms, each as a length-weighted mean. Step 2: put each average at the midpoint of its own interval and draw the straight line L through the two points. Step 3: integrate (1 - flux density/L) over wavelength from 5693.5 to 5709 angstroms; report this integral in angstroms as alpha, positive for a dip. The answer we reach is -1.22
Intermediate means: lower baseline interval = 2.51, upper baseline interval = 2.51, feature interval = 2.71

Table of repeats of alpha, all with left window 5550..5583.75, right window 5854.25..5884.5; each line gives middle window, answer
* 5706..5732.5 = 3.1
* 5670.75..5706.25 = 0.2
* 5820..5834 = 0.2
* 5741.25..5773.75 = -1.3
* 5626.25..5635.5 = -0.1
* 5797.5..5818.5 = 0.8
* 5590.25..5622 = 0.1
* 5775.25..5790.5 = 1.1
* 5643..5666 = 0.1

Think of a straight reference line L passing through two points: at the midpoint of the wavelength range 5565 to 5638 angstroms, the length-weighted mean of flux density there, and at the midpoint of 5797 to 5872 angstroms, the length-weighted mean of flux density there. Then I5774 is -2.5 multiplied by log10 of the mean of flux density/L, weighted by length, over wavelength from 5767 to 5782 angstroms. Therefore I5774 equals 0.10 mag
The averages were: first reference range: 2.51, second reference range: 2.6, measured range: 2.35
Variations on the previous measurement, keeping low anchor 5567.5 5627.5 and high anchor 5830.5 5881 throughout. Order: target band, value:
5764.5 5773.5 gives 0.104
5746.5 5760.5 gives 0.200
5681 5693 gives 0.037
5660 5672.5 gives 0.009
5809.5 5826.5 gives 0.070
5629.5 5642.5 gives 0.016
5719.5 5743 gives 0.110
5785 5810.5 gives 0.007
